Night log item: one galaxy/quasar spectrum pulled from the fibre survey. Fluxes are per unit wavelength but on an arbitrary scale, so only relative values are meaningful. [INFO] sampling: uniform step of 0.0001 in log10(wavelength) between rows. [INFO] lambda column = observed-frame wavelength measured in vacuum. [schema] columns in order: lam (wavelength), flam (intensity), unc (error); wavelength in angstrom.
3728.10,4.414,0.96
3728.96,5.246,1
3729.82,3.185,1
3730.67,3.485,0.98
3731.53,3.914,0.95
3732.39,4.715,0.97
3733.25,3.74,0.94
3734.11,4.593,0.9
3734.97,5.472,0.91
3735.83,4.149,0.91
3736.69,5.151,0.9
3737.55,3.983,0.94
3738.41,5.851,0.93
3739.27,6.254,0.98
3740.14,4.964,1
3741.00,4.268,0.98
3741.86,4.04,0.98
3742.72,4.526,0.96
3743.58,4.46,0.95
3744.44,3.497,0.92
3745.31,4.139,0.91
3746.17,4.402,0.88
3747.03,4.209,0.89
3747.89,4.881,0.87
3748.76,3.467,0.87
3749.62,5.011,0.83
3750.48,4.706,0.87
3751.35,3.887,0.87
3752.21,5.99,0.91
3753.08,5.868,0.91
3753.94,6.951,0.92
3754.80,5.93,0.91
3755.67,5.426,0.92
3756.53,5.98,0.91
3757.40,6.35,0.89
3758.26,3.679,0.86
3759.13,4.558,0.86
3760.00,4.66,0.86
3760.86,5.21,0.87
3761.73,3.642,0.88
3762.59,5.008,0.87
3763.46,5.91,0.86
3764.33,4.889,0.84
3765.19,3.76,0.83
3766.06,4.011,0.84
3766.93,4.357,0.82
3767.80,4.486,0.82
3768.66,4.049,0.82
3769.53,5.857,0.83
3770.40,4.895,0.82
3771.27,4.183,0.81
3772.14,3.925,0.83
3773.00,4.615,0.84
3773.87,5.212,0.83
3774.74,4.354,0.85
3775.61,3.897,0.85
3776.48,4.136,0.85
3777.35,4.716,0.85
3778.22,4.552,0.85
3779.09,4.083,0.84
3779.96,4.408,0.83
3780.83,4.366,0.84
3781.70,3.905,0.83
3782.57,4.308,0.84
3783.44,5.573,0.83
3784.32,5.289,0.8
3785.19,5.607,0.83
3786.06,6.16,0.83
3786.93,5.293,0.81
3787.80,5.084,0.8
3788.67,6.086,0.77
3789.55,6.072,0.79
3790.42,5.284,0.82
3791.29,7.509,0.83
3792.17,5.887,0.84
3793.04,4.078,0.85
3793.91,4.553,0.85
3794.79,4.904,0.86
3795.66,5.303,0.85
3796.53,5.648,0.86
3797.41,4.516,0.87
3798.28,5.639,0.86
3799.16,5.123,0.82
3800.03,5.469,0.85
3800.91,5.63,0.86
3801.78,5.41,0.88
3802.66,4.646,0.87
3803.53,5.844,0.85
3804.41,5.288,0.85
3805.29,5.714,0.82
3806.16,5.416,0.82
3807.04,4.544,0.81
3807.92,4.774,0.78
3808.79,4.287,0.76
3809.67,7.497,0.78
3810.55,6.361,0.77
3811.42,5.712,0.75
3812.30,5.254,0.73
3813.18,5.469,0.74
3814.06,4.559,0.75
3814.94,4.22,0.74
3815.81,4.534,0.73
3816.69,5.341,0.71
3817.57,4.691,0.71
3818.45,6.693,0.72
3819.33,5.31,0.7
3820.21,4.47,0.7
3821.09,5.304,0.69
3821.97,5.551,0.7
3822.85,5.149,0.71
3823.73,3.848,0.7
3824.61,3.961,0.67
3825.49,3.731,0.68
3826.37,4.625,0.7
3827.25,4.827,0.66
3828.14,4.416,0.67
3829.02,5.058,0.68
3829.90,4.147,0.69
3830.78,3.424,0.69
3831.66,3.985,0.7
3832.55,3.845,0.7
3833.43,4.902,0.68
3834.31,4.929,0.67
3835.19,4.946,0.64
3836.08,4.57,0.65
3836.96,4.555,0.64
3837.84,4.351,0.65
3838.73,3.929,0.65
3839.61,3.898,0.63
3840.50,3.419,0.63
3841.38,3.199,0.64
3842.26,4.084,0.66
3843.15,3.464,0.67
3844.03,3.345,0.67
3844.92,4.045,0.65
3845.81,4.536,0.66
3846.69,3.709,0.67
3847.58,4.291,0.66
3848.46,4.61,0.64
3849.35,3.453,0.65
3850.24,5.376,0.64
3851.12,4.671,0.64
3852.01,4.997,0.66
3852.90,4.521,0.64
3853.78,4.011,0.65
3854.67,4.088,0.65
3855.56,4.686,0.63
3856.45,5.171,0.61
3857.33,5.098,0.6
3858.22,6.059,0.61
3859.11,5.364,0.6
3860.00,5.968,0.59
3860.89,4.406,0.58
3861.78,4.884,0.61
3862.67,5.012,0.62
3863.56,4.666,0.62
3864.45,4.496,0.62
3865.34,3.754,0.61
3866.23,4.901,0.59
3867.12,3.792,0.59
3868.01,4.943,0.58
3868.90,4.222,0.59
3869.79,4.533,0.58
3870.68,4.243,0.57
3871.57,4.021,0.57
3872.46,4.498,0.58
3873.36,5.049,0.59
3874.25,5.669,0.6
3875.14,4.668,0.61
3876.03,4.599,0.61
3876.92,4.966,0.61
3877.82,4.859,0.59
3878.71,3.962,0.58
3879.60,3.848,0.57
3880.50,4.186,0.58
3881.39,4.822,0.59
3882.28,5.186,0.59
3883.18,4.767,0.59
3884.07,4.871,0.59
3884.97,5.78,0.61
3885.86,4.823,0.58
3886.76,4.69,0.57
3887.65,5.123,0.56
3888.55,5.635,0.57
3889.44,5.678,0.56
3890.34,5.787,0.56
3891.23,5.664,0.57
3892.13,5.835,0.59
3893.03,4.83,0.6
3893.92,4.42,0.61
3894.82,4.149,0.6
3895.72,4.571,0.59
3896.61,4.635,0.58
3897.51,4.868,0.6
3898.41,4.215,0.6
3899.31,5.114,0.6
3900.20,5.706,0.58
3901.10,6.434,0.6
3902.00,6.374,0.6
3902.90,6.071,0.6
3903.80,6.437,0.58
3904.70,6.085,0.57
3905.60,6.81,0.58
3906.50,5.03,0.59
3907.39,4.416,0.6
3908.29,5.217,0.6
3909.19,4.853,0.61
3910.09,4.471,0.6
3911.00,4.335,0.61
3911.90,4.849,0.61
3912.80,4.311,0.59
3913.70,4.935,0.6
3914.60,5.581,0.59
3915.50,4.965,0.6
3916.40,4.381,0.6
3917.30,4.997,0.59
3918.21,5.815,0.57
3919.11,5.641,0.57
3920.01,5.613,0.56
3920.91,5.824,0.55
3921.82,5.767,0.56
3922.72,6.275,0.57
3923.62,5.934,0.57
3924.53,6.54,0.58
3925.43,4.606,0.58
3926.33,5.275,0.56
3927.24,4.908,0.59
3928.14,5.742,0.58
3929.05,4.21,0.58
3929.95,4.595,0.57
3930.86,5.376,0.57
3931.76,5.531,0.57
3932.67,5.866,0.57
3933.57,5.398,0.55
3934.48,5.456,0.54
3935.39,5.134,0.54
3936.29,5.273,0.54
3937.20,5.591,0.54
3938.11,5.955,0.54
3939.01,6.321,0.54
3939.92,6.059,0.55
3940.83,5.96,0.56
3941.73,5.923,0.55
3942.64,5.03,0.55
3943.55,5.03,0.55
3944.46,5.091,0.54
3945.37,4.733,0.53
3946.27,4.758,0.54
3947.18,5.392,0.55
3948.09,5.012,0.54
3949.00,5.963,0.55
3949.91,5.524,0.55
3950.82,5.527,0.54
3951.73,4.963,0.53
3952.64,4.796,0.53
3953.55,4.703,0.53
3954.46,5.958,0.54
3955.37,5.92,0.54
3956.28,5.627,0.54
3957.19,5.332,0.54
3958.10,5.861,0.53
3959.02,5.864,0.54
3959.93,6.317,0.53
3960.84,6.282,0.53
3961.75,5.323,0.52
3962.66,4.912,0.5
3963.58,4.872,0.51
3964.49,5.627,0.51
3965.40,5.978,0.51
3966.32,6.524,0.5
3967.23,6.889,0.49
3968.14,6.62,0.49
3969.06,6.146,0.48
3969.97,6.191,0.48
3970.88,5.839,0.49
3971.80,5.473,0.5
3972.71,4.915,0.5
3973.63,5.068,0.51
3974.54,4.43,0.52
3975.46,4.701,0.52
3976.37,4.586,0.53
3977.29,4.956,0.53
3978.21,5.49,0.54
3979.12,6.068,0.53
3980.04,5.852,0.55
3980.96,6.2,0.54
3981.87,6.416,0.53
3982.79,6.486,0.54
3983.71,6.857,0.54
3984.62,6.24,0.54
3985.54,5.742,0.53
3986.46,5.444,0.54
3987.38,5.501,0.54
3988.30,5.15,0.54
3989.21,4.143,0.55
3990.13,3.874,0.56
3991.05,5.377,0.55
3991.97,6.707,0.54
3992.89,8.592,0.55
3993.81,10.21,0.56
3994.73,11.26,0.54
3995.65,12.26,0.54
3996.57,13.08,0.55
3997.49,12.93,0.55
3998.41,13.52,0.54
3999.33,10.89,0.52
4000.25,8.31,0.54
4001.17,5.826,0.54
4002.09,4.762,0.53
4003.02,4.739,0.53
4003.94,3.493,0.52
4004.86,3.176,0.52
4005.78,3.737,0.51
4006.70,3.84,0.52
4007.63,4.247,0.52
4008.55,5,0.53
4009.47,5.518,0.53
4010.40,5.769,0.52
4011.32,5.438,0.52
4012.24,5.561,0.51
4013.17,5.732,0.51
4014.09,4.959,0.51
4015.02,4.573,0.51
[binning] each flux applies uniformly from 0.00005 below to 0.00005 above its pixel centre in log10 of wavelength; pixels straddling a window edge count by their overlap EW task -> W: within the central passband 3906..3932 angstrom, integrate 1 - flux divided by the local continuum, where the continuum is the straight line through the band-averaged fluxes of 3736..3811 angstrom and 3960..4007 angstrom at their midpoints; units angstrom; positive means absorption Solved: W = 3.5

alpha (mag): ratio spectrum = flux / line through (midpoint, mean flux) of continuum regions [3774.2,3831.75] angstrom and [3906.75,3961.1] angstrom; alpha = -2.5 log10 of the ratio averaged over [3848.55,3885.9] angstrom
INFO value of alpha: 0.11 mag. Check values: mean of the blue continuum 5.03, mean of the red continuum 5.36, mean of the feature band 4.71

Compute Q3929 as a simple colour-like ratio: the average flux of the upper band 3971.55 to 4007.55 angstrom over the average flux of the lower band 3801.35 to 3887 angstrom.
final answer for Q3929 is 1.4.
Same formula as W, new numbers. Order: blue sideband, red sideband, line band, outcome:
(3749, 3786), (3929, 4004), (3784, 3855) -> 4.1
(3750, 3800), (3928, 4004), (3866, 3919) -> 6.5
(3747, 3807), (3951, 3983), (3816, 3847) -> 4.6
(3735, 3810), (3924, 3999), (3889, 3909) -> 1.1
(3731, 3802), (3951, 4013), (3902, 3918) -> 1.5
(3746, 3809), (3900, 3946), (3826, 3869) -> 6.2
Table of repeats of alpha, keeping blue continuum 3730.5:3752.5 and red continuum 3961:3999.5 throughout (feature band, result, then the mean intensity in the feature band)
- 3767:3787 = 0.04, 4.67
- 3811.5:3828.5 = 0.08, 4.86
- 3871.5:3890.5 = 0.19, 4.89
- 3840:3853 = 0.32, 4.1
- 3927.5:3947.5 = 0.18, 5.38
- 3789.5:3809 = -0.05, 5.28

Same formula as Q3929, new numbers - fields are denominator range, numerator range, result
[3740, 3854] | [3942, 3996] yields 1.23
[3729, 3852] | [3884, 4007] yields 1.21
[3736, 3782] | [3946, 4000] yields 1.36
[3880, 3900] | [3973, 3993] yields 1.12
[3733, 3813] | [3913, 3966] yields 1.09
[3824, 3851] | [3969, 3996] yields 1.48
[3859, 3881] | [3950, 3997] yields 1.33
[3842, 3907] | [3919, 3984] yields 1.15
